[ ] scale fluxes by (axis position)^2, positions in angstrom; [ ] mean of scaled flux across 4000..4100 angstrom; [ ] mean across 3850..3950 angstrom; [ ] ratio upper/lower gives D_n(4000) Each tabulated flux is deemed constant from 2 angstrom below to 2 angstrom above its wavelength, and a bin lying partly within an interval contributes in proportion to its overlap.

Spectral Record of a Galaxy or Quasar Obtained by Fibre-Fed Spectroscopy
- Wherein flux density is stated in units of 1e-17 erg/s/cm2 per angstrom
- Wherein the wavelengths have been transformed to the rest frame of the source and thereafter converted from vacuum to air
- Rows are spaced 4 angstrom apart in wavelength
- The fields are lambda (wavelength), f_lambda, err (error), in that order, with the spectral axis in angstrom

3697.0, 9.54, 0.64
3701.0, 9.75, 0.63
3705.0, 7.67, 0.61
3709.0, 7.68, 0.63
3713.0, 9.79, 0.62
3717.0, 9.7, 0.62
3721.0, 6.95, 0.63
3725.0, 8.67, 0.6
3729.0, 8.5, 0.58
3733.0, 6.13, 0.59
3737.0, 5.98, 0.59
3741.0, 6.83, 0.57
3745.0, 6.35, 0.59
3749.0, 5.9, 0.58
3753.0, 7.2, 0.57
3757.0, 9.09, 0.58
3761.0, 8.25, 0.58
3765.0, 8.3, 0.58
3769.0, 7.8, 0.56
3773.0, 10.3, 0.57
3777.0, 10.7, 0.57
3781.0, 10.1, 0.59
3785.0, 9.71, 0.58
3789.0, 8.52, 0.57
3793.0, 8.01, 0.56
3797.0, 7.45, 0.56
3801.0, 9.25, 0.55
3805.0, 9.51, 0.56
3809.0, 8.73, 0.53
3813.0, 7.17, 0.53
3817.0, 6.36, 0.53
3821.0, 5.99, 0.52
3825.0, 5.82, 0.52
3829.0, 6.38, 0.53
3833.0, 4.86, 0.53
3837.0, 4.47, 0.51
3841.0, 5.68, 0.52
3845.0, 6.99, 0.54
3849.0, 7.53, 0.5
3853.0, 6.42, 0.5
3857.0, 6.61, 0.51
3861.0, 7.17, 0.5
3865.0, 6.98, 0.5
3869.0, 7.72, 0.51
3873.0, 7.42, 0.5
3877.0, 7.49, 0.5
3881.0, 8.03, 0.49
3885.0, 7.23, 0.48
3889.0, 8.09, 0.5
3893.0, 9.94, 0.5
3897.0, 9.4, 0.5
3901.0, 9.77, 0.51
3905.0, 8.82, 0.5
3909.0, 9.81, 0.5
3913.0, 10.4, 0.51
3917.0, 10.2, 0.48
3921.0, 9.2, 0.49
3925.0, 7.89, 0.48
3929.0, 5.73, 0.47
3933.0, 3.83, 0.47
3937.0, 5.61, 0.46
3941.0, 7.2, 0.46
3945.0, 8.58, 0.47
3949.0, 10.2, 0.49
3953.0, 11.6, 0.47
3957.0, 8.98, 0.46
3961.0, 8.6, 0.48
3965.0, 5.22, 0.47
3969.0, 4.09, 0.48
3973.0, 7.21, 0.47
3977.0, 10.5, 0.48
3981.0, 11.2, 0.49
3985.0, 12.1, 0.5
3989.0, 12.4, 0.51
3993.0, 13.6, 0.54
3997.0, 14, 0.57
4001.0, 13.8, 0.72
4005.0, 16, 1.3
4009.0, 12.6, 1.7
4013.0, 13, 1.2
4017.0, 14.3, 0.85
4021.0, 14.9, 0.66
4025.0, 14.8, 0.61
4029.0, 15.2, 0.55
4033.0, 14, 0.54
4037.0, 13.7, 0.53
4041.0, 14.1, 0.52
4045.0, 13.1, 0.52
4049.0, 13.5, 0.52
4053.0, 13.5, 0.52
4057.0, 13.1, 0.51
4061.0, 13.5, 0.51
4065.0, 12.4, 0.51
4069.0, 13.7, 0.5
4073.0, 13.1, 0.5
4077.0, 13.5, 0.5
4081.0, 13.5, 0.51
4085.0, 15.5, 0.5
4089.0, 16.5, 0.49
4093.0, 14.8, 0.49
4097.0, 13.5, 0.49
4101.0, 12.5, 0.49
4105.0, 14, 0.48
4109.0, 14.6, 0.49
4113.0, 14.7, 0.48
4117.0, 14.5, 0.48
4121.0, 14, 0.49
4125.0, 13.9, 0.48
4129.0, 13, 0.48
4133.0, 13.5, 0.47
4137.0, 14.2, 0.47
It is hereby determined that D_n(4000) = 1.89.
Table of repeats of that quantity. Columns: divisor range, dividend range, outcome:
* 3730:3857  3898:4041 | 1.56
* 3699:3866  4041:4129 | 2.12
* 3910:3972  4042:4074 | 1.79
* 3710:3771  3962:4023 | 1.72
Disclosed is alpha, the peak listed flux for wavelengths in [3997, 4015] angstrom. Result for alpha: 16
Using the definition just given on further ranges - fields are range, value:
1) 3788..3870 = 9.51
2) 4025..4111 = 16.5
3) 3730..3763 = 9.09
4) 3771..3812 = 10.7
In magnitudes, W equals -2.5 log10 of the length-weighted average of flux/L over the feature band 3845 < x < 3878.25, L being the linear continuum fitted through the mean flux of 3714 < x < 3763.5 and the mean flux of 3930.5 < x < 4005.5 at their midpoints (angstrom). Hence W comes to 0.203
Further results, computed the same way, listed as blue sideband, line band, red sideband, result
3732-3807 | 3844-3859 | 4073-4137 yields 0.37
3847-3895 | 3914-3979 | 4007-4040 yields 0.34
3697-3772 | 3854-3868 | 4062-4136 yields 0.40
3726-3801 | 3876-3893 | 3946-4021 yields 0.22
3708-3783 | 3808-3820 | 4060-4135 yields 0.27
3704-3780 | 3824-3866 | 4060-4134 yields 0.48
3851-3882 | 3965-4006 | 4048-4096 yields 0.01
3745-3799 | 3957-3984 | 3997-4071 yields 0.48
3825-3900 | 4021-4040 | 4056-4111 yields -0.18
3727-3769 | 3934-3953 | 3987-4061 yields 0.43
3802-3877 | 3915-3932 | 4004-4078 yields 0.21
